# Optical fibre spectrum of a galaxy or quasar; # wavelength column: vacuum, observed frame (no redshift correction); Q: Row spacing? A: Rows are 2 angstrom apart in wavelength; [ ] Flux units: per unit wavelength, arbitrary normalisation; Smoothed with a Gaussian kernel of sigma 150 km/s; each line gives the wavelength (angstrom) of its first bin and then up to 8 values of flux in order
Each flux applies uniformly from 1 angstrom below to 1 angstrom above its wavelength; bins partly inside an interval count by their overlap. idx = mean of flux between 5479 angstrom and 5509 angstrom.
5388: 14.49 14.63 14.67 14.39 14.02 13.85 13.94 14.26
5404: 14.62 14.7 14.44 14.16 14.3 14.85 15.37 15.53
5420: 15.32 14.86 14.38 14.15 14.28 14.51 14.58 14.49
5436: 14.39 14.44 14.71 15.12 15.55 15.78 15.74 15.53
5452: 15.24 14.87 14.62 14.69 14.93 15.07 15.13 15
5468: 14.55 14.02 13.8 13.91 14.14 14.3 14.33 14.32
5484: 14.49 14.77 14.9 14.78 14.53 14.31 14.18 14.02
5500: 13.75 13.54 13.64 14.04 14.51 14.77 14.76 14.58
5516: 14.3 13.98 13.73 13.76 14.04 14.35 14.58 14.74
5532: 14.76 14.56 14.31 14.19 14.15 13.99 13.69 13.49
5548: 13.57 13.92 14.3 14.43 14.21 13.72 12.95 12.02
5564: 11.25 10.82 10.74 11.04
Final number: 14.3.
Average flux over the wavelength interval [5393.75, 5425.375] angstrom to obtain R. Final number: 14.6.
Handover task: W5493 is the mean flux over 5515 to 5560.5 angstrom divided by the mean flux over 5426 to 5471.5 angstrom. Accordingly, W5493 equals 0.95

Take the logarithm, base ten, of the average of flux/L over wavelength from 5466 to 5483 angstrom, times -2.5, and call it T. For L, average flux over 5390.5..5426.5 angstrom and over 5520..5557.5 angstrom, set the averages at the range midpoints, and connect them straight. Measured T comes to 0.01 mag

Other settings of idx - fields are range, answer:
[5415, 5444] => 14.8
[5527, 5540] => 14.5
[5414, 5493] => 14.7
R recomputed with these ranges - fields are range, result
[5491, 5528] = 14.2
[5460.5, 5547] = 14.3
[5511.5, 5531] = 14.3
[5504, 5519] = 14.4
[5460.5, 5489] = 14.5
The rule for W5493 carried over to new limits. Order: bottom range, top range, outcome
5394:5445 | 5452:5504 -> 0.99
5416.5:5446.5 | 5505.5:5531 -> 0.97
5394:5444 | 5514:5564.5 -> 0.96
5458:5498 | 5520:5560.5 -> 0.97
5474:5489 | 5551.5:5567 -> 0.90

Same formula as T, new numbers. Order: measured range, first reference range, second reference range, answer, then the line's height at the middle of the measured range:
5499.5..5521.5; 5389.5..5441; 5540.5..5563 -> -0.02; 13.9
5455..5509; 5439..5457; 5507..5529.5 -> 0.03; 14.8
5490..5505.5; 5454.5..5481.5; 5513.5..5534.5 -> 0.03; 14.4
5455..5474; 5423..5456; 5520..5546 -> 0.01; 14.7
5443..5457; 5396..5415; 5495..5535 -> -0.08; 14.3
